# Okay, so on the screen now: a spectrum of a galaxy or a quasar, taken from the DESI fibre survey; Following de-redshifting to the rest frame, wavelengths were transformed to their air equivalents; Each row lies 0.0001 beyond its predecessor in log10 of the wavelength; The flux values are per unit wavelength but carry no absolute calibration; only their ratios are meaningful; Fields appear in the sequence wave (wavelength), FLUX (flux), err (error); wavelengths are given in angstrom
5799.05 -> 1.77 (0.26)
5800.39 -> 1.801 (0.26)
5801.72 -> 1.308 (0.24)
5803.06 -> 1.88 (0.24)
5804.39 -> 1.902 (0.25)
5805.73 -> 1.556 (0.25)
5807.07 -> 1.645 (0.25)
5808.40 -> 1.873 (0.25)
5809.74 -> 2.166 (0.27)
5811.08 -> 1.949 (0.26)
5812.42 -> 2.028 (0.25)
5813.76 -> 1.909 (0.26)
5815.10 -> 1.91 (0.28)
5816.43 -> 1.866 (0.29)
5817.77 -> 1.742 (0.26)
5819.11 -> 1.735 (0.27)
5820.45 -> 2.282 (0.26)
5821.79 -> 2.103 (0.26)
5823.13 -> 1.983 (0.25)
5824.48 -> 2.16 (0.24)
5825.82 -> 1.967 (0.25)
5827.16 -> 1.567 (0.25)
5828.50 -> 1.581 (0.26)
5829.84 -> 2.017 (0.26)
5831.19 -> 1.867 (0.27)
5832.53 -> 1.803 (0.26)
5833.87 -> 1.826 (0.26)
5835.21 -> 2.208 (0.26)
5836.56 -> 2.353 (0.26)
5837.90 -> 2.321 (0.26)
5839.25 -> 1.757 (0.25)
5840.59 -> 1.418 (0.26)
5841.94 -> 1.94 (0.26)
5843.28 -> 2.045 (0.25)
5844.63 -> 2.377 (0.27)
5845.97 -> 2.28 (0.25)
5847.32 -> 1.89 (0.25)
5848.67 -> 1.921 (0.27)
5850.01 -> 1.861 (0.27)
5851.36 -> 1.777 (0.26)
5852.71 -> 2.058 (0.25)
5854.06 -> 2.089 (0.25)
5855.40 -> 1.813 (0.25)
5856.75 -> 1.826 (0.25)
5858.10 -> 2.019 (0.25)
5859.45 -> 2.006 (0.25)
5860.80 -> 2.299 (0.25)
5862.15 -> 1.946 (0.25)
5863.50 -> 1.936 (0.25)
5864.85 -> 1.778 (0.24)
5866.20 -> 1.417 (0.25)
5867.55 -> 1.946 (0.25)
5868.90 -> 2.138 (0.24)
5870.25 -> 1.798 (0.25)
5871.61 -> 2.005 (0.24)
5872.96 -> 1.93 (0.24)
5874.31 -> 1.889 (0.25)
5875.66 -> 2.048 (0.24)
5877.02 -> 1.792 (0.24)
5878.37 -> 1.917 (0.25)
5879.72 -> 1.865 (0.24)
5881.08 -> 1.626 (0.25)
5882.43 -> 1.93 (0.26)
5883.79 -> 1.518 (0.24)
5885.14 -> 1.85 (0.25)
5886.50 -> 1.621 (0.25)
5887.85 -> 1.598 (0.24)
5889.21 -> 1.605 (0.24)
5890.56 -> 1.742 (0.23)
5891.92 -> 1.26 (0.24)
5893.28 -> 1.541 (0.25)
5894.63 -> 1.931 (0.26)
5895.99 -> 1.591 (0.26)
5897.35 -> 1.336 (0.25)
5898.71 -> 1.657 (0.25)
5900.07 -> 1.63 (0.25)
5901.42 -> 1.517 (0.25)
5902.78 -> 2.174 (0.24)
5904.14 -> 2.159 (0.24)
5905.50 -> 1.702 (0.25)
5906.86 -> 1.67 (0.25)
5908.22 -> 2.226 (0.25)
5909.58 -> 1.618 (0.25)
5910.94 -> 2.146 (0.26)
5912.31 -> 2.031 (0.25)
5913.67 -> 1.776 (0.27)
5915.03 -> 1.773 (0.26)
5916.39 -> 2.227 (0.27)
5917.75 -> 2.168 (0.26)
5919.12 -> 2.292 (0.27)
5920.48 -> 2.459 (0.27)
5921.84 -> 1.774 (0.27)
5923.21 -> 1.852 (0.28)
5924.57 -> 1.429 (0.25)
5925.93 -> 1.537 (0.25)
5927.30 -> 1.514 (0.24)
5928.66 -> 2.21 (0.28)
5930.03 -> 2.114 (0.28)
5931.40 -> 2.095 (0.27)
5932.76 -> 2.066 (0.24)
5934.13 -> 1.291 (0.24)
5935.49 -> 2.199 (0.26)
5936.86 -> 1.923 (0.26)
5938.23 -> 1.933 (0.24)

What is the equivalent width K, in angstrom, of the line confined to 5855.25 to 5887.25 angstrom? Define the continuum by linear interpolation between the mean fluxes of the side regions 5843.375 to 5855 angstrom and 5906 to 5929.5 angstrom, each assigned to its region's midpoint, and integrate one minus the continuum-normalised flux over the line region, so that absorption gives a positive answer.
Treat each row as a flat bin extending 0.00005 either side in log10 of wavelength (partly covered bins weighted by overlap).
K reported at 2.0 angstrom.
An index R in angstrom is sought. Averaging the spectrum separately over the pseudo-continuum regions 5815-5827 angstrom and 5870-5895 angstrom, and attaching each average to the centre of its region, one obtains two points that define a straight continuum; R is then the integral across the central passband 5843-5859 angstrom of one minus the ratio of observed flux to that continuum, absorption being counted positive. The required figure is -1.2 angstrom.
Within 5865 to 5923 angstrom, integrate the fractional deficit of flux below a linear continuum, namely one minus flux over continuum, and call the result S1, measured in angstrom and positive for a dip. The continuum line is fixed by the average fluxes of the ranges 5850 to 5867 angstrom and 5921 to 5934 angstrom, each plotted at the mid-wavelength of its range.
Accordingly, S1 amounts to 1.1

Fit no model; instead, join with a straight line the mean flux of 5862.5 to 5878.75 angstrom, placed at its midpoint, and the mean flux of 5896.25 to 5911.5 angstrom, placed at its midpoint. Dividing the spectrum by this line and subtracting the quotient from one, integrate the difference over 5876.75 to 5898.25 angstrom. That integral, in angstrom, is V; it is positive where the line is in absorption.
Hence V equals 2.0 angstrom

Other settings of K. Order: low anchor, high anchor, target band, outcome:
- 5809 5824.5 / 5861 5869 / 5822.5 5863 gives -1.03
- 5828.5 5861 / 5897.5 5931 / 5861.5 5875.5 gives 0.46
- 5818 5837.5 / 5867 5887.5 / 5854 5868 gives -0.14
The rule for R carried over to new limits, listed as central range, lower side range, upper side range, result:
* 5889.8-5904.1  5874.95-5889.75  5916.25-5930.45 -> 1.3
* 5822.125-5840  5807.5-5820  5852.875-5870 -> -0.3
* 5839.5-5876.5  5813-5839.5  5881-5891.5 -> -2.7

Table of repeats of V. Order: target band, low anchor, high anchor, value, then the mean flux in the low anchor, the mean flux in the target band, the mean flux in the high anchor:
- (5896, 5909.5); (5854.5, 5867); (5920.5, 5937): 0.7 angstrom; 1.9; 1.77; 1.86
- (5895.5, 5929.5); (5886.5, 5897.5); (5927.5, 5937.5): -1.6 angstrom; 1.59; 1.86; 1.96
